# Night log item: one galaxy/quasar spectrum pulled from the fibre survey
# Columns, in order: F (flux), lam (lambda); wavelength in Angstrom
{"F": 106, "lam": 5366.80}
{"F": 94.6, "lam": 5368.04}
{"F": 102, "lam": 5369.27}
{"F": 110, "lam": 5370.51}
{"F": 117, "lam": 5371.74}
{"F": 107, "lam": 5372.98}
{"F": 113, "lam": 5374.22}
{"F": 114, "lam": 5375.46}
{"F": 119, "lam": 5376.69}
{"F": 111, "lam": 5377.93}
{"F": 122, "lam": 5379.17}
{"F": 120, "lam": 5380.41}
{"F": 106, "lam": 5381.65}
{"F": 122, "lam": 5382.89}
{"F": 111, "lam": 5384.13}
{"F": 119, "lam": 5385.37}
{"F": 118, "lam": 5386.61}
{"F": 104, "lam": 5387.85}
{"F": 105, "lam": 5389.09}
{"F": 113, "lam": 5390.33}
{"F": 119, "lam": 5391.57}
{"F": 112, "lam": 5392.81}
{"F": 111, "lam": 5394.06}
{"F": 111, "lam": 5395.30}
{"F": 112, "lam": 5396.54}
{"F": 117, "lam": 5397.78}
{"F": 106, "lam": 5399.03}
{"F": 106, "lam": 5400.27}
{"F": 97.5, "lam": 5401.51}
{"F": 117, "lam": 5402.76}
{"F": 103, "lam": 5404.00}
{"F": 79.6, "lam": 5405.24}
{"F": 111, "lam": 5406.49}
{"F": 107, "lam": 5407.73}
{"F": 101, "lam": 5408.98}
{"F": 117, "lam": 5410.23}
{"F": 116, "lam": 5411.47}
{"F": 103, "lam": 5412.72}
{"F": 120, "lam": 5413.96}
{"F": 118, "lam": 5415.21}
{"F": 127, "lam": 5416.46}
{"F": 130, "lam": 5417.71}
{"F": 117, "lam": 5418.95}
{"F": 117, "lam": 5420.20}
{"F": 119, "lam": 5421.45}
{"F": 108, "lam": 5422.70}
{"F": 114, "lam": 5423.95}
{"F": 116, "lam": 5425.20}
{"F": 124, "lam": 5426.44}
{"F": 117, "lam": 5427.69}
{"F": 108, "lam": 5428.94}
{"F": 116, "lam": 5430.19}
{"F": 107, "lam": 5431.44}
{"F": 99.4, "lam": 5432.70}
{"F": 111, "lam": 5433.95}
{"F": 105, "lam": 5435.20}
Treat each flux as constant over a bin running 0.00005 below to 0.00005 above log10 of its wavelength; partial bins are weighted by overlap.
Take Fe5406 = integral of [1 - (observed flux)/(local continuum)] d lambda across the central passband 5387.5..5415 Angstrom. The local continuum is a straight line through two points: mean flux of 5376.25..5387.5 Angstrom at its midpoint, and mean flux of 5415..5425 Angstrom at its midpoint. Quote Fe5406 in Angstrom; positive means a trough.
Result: 2.0 Angstrom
